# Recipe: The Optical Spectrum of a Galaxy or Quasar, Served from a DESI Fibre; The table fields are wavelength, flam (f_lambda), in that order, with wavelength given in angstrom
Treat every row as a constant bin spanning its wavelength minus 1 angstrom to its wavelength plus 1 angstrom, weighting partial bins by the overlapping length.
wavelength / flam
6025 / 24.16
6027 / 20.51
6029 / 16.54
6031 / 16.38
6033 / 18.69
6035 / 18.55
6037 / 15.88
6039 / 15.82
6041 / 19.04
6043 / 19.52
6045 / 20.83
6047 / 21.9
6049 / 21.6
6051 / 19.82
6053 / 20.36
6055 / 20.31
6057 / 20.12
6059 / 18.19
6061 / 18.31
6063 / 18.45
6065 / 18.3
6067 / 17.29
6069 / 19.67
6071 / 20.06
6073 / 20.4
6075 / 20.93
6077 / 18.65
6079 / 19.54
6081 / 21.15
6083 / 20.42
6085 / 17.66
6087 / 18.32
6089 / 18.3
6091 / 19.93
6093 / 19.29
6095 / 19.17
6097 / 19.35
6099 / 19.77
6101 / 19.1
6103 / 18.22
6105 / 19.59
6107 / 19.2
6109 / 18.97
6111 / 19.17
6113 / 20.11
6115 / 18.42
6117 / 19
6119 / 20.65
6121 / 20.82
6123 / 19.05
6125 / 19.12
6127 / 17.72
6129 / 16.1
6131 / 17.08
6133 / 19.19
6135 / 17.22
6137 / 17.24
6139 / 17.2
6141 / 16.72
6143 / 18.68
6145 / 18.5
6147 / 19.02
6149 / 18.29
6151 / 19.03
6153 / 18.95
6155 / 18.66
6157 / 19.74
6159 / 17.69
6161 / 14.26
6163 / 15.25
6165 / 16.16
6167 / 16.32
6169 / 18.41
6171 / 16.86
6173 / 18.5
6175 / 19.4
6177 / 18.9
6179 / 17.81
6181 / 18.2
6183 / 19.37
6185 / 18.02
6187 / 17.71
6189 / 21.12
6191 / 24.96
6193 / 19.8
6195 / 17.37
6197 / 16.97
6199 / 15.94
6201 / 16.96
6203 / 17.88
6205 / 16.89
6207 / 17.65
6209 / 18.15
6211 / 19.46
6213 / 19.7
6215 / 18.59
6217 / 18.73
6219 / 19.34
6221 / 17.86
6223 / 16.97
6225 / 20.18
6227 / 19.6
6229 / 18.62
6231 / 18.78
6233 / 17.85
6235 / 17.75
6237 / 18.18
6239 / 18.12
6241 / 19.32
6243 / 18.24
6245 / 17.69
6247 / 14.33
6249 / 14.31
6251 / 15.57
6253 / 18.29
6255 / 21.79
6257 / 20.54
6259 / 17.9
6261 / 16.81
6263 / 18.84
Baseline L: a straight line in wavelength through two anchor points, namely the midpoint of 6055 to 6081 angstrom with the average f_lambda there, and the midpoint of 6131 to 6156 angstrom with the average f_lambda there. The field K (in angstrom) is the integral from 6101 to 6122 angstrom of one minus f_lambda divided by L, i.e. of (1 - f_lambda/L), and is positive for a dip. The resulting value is -0.9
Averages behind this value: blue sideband 19.3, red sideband 18.2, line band 19.4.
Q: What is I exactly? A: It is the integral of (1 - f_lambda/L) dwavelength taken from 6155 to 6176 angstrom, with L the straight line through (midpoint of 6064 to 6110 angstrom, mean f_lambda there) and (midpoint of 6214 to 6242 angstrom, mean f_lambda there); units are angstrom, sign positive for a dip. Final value 1.73 angstrom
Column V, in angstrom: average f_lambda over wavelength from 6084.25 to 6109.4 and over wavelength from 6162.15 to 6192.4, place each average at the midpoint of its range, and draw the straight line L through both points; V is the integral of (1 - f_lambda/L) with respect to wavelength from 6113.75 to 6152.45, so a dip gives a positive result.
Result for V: 0.8 angstrom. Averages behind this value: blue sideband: 19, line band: 18.4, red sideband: 18.5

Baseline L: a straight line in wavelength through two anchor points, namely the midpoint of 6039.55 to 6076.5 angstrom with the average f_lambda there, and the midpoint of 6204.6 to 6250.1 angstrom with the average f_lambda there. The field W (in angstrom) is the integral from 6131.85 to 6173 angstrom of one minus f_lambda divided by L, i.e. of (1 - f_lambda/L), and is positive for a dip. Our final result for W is 2.4 angstrom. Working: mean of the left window 19.7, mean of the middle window 17.7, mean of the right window 18.1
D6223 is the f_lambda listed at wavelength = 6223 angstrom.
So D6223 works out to 16.97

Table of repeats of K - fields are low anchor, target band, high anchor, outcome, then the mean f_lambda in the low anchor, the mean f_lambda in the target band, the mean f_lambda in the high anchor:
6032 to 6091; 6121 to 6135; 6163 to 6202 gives 0.4 angstrom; 19.3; 18.2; 18.3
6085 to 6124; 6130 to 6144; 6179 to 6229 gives 1.0 angstrom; 19.2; 17.6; 18.6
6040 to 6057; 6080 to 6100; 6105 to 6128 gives 0.4 angstrom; 20.4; 19.3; 19.3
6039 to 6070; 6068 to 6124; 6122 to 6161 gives -2.0 angstrom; 19.5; 19.5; 18.1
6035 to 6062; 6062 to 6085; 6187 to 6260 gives -0.3 angstrom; 19.3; 19.5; 18.4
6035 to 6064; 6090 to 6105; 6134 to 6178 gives -0.6 angstrom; 19.3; 19.3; 17.8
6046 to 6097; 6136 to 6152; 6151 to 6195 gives 0.5 angstrom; 19.5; 18.1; 18.4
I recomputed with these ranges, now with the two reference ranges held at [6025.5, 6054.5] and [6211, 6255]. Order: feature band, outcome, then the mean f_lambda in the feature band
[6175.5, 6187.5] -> 0.0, 18.4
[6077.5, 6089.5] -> -0.2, 19.2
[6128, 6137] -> 0.6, 17.4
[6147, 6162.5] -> 0.4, 18.1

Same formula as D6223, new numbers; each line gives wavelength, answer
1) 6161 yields 14.26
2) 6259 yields 17.9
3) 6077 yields 18.65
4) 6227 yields 19.6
